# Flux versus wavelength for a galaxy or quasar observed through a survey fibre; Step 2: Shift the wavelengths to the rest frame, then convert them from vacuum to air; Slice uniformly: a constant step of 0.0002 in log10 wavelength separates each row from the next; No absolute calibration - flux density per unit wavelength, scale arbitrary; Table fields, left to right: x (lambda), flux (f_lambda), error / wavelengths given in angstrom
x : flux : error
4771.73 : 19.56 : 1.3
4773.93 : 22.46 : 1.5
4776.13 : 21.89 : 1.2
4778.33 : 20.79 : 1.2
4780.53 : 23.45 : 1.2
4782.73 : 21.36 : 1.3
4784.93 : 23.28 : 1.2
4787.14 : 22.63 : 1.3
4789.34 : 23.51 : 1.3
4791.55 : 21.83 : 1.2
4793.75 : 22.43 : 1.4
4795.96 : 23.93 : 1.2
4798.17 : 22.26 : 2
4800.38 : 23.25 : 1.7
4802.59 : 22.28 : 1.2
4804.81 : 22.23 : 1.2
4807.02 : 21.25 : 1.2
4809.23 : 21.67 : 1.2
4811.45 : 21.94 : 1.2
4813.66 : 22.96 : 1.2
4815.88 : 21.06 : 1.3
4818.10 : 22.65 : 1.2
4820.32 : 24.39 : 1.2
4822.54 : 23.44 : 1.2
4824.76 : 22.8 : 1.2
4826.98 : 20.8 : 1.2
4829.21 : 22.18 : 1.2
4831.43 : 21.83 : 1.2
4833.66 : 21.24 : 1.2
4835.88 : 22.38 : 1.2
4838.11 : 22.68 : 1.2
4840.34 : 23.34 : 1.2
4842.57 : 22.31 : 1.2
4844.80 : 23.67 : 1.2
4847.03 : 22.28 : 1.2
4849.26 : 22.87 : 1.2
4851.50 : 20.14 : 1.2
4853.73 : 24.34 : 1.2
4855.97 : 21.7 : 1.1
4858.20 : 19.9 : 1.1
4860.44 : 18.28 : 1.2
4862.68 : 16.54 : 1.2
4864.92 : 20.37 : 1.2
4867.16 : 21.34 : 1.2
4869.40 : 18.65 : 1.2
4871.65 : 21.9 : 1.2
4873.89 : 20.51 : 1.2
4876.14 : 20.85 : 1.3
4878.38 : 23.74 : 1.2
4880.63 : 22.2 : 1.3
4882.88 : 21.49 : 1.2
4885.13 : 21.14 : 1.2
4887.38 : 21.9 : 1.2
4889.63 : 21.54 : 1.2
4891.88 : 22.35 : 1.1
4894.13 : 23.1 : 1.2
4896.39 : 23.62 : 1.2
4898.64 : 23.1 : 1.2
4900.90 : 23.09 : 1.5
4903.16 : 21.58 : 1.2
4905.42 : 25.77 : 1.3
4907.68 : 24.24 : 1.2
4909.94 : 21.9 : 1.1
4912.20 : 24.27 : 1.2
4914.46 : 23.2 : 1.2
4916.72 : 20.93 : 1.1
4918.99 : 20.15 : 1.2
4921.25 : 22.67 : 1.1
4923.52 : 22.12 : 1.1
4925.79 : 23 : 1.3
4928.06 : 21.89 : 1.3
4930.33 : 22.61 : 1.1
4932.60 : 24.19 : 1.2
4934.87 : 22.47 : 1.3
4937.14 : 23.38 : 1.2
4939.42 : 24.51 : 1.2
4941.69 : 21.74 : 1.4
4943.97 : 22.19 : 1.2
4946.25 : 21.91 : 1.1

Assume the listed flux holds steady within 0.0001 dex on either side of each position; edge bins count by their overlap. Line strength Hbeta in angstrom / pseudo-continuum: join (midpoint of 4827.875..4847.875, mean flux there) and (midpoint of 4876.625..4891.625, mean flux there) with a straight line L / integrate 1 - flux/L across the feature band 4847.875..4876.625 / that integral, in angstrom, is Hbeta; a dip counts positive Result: 2.1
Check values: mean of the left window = 22.4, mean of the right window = 22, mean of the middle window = 20.6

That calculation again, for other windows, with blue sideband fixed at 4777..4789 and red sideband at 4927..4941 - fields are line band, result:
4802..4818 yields 0.41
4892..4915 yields -0.36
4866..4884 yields 1.19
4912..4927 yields 0.56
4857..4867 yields 1.64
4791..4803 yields -0.15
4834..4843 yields 0.03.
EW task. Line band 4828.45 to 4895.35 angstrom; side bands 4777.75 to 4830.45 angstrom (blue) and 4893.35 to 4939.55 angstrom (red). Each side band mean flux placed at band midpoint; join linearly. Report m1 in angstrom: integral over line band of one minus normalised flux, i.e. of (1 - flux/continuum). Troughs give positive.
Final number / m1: 3.3 angstrom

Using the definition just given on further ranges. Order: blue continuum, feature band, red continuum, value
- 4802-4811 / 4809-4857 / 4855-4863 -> -4.4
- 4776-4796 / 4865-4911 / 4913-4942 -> 0.8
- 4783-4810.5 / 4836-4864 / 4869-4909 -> 1.1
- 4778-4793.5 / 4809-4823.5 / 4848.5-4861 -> -0.4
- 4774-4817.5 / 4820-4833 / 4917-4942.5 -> 0.0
